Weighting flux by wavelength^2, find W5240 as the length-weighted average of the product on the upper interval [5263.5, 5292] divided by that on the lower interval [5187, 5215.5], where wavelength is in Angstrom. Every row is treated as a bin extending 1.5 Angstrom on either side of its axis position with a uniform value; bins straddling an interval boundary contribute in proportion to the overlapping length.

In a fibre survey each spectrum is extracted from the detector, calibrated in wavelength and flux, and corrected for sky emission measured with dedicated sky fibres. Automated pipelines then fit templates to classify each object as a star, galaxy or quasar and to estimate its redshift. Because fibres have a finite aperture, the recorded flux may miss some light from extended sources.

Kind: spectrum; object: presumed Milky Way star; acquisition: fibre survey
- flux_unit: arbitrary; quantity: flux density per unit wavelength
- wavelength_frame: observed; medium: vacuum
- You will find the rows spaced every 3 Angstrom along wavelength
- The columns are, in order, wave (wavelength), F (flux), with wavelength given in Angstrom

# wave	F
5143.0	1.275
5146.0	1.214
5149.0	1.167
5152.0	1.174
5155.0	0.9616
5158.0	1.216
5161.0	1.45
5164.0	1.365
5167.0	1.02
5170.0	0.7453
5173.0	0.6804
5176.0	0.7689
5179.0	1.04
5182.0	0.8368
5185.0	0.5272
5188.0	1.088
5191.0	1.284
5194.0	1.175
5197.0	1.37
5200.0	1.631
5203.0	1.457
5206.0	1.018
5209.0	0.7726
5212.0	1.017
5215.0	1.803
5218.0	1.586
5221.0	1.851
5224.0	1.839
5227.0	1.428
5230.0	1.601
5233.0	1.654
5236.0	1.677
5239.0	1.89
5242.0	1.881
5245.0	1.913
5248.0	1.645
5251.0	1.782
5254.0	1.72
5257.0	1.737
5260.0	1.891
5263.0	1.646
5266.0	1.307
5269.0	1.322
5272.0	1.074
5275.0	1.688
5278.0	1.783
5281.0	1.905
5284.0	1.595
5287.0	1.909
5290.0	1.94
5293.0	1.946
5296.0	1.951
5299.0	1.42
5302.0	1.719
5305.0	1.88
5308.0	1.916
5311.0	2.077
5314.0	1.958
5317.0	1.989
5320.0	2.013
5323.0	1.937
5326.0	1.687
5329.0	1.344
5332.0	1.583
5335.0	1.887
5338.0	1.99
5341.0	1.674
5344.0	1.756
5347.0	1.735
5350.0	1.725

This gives 1.34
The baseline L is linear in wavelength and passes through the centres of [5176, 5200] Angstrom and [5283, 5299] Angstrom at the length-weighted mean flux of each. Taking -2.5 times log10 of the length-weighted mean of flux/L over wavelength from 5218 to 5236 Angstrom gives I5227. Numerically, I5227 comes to -0.23 mag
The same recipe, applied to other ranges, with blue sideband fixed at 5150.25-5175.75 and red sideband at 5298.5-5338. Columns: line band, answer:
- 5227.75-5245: -0.22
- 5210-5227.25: -0.18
